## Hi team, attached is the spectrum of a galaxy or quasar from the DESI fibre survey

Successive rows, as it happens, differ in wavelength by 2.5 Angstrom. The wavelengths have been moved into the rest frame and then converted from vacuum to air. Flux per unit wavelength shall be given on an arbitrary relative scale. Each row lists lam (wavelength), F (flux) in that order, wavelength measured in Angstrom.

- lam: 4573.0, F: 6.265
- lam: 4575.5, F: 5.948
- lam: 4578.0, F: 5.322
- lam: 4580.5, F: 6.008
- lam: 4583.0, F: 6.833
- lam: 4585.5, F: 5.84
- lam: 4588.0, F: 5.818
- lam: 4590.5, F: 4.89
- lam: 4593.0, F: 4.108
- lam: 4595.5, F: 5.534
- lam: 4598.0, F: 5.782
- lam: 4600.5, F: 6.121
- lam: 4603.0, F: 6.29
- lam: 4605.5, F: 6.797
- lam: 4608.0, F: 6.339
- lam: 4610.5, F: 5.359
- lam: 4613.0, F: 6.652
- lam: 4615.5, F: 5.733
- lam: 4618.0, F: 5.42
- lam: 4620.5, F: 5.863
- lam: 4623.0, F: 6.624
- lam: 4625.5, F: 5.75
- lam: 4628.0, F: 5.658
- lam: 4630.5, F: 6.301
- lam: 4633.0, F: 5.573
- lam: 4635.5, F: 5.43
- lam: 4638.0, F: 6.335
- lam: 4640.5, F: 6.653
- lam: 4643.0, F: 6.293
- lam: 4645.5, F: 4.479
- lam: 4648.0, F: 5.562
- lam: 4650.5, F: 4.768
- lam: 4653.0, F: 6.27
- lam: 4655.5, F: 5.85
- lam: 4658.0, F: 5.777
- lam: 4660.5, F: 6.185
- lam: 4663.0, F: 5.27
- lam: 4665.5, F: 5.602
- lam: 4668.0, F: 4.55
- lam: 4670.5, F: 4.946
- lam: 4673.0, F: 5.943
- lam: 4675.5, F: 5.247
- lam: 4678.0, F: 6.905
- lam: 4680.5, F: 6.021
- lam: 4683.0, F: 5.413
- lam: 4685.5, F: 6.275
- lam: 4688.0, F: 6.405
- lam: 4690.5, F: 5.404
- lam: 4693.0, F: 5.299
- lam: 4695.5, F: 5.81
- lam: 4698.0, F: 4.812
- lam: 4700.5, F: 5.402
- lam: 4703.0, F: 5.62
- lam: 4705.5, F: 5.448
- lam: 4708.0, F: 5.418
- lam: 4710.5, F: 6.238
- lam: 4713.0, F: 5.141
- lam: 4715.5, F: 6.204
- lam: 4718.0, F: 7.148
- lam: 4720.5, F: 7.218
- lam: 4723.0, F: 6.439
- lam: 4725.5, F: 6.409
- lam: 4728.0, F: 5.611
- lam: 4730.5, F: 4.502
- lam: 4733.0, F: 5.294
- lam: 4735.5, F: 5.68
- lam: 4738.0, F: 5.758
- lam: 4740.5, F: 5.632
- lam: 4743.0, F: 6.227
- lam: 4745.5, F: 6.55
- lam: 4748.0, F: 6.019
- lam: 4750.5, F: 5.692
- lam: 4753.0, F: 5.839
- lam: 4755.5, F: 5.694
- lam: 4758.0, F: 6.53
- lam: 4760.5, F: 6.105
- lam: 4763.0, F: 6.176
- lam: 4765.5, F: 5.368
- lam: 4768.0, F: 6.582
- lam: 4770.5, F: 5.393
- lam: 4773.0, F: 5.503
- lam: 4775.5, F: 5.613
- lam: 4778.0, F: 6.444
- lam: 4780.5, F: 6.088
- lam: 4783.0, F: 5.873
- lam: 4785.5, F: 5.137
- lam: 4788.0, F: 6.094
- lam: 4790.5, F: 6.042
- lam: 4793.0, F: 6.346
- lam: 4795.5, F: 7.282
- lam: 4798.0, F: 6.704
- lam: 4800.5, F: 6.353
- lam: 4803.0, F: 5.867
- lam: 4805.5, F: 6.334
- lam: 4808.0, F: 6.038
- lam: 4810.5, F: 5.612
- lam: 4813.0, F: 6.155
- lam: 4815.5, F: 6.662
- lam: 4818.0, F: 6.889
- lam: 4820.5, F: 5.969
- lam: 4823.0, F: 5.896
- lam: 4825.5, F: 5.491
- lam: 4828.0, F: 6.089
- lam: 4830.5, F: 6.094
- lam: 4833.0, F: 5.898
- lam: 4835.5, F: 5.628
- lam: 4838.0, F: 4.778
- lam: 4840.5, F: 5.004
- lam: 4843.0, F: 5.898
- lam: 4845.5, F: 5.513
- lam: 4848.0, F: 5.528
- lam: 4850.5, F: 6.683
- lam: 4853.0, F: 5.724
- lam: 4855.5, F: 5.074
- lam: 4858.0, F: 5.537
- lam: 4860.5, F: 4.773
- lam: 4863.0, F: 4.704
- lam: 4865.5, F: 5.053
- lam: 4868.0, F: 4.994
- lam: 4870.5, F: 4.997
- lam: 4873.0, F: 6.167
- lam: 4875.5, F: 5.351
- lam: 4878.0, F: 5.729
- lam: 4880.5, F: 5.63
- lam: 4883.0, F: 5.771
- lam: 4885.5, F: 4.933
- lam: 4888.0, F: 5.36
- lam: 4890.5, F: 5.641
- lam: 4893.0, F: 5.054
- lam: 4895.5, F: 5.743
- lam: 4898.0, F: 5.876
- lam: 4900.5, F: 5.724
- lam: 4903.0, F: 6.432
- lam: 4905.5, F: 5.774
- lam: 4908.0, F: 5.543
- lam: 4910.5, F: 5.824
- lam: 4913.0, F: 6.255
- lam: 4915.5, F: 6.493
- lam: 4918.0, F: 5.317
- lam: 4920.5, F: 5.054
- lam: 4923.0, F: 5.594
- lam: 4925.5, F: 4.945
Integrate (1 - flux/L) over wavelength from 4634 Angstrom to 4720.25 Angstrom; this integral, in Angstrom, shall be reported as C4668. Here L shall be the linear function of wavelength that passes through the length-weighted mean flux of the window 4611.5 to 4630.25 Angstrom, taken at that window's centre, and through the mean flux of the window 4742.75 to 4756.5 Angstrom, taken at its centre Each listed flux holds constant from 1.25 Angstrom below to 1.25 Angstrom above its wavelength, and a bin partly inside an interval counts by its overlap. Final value 3.6 Angstrom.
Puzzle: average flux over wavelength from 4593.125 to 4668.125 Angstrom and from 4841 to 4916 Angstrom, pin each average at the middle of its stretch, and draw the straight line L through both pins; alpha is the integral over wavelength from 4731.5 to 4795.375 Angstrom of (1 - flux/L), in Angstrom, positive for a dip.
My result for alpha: -2.6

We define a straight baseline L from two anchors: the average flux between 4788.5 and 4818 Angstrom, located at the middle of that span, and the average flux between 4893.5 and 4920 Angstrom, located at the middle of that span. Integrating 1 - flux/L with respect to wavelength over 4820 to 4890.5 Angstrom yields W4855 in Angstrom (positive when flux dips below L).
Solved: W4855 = 6.7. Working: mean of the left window 6.33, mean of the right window 5.85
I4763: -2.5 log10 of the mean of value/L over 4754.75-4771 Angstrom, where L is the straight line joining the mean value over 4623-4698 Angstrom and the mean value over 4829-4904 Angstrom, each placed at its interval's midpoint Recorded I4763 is -0.07 mag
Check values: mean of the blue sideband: 5.72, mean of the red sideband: 5.51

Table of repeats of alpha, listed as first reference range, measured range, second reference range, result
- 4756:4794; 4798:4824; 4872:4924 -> -1.5 Angstrom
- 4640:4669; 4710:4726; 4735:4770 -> -1.5 Angstrom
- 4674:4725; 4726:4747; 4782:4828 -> 1.1 Angstrom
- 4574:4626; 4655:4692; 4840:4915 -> 0.4 Angstrom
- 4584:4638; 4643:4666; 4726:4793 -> 1.0 Angstrom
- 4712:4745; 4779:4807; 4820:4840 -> -1.9 Angstrom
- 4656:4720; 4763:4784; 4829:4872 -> -1.2 Angstrom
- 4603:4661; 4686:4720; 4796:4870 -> 0.5 Angstrom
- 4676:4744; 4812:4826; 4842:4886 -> -1.6 Angstrom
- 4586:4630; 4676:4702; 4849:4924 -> -0.1 Angstrom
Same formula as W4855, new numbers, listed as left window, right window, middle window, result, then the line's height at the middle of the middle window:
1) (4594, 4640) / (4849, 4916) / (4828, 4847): 0.22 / 5.64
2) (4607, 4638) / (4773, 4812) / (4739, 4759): 0.13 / 6.05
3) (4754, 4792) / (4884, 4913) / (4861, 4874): 1.31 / 5.72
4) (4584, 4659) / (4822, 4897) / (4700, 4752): -2.12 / 5.66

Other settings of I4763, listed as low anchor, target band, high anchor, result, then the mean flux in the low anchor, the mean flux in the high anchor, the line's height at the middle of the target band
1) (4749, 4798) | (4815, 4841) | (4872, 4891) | -0.01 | 6.01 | 5.56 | 5.78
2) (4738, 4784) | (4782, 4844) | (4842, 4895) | -0.06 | 5.96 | 5.44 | 5.71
